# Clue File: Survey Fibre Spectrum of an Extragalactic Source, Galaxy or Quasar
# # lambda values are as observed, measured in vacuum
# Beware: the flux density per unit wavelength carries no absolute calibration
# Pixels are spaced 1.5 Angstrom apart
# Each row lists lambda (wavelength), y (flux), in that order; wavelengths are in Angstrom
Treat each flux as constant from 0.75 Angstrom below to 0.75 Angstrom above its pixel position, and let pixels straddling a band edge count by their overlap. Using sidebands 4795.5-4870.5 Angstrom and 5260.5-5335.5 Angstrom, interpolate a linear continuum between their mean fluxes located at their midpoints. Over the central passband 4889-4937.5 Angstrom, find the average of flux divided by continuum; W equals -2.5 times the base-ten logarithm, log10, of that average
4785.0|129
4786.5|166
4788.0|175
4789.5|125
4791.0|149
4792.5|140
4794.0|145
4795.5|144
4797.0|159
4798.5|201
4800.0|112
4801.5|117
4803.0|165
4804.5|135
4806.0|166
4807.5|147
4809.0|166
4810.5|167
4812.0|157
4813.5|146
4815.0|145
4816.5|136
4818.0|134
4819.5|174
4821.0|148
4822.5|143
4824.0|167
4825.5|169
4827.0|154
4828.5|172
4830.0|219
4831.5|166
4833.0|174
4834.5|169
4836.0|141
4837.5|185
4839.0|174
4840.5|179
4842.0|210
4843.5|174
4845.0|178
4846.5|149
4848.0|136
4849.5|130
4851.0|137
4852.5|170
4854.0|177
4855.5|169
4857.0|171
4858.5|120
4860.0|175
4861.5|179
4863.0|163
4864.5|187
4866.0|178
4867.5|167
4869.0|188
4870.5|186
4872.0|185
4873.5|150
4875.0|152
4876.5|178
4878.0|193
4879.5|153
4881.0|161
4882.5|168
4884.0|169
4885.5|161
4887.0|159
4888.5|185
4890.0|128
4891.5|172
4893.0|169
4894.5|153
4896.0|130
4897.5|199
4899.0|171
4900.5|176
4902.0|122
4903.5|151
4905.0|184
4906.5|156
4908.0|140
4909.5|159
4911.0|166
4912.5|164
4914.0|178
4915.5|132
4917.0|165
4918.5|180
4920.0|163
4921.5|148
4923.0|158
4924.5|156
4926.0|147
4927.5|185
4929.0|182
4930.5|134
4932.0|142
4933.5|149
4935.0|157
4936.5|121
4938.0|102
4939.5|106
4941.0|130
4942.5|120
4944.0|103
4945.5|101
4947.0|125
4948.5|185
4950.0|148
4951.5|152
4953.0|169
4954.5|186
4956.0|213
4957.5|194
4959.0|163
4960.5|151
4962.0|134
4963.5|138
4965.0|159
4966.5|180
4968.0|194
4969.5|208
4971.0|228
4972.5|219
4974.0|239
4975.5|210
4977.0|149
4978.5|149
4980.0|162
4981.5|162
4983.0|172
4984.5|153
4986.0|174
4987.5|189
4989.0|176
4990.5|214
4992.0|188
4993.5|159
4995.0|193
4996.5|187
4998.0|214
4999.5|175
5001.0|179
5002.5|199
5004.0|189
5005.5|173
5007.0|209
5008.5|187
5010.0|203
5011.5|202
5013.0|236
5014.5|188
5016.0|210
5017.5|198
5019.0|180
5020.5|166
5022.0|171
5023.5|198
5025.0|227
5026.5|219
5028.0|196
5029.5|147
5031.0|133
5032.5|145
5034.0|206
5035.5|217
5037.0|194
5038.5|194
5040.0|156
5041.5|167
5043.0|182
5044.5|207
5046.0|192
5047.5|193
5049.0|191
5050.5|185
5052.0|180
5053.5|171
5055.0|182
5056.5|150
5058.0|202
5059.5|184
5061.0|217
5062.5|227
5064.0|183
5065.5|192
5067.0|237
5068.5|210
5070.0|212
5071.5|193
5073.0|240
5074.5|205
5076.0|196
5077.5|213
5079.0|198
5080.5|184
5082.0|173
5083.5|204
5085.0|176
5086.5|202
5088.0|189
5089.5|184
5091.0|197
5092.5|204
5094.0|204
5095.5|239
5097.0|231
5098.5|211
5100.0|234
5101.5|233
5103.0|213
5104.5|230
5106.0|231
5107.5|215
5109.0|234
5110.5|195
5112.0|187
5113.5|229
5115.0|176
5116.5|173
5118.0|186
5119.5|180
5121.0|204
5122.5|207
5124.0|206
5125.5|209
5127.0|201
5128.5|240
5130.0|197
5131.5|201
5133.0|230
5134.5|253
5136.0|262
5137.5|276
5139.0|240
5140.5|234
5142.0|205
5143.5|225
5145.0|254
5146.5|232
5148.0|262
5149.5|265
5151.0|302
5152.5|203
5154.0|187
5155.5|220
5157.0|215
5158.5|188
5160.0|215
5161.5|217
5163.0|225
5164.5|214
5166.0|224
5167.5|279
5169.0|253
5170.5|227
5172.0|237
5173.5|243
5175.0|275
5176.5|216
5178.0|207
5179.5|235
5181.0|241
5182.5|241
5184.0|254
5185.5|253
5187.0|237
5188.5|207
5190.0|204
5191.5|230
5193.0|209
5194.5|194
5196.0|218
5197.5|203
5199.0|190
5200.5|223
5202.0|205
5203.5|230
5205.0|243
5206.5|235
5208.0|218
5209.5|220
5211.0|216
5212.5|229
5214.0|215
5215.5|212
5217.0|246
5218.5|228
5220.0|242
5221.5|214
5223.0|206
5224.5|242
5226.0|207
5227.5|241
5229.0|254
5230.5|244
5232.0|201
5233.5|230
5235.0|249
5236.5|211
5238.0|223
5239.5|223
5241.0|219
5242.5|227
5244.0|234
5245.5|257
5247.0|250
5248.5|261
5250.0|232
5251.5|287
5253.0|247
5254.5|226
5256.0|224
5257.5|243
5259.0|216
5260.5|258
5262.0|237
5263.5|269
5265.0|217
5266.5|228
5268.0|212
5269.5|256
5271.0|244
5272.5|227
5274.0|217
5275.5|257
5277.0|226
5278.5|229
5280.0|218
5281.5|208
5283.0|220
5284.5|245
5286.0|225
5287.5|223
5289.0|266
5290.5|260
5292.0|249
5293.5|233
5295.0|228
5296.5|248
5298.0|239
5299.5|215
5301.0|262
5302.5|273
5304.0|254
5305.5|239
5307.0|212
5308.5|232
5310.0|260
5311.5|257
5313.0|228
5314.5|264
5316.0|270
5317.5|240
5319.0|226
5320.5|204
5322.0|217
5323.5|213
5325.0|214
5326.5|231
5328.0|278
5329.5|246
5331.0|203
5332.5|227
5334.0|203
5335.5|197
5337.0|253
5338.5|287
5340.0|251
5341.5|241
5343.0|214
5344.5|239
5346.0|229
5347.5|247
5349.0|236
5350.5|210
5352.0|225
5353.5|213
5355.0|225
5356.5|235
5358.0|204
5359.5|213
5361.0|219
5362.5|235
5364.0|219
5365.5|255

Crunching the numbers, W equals 0.11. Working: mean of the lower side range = 162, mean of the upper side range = 236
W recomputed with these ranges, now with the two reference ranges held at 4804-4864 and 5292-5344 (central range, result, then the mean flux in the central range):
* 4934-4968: 0.213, 148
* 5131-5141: -0.166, 244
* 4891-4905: 0.069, 161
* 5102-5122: 0.003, 204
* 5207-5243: -0.015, 226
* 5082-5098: 0.001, 202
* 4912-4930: 0.082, 163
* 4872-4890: 0.025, 165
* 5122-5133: -0.013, 210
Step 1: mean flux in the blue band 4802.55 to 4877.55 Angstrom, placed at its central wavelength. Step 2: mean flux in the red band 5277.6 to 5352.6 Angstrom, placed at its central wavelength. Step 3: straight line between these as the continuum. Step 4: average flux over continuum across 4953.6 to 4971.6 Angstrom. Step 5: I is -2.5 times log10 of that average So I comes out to 0.03 mag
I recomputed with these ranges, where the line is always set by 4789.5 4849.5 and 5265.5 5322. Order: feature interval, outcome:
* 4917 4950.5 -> 0.231 mag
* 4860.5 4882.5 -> -0.036 mag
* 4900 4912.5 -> 0.106 mag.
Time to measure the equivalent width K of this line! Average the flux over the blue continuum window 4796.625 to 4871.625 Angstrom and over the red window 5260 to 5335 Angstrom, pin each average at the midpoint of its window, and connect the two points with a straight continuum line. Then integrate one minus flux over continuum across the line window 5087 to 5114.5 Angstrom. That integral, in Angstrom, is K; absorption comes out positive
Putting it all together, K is -1.2 Angstrom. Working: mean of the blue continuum 163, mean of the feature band 214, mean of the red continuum 236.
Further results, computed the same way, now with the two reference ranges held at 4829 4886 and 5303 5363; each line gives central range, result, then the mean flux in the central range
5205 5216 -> -0.32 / 222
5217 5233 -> -0.79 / 229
